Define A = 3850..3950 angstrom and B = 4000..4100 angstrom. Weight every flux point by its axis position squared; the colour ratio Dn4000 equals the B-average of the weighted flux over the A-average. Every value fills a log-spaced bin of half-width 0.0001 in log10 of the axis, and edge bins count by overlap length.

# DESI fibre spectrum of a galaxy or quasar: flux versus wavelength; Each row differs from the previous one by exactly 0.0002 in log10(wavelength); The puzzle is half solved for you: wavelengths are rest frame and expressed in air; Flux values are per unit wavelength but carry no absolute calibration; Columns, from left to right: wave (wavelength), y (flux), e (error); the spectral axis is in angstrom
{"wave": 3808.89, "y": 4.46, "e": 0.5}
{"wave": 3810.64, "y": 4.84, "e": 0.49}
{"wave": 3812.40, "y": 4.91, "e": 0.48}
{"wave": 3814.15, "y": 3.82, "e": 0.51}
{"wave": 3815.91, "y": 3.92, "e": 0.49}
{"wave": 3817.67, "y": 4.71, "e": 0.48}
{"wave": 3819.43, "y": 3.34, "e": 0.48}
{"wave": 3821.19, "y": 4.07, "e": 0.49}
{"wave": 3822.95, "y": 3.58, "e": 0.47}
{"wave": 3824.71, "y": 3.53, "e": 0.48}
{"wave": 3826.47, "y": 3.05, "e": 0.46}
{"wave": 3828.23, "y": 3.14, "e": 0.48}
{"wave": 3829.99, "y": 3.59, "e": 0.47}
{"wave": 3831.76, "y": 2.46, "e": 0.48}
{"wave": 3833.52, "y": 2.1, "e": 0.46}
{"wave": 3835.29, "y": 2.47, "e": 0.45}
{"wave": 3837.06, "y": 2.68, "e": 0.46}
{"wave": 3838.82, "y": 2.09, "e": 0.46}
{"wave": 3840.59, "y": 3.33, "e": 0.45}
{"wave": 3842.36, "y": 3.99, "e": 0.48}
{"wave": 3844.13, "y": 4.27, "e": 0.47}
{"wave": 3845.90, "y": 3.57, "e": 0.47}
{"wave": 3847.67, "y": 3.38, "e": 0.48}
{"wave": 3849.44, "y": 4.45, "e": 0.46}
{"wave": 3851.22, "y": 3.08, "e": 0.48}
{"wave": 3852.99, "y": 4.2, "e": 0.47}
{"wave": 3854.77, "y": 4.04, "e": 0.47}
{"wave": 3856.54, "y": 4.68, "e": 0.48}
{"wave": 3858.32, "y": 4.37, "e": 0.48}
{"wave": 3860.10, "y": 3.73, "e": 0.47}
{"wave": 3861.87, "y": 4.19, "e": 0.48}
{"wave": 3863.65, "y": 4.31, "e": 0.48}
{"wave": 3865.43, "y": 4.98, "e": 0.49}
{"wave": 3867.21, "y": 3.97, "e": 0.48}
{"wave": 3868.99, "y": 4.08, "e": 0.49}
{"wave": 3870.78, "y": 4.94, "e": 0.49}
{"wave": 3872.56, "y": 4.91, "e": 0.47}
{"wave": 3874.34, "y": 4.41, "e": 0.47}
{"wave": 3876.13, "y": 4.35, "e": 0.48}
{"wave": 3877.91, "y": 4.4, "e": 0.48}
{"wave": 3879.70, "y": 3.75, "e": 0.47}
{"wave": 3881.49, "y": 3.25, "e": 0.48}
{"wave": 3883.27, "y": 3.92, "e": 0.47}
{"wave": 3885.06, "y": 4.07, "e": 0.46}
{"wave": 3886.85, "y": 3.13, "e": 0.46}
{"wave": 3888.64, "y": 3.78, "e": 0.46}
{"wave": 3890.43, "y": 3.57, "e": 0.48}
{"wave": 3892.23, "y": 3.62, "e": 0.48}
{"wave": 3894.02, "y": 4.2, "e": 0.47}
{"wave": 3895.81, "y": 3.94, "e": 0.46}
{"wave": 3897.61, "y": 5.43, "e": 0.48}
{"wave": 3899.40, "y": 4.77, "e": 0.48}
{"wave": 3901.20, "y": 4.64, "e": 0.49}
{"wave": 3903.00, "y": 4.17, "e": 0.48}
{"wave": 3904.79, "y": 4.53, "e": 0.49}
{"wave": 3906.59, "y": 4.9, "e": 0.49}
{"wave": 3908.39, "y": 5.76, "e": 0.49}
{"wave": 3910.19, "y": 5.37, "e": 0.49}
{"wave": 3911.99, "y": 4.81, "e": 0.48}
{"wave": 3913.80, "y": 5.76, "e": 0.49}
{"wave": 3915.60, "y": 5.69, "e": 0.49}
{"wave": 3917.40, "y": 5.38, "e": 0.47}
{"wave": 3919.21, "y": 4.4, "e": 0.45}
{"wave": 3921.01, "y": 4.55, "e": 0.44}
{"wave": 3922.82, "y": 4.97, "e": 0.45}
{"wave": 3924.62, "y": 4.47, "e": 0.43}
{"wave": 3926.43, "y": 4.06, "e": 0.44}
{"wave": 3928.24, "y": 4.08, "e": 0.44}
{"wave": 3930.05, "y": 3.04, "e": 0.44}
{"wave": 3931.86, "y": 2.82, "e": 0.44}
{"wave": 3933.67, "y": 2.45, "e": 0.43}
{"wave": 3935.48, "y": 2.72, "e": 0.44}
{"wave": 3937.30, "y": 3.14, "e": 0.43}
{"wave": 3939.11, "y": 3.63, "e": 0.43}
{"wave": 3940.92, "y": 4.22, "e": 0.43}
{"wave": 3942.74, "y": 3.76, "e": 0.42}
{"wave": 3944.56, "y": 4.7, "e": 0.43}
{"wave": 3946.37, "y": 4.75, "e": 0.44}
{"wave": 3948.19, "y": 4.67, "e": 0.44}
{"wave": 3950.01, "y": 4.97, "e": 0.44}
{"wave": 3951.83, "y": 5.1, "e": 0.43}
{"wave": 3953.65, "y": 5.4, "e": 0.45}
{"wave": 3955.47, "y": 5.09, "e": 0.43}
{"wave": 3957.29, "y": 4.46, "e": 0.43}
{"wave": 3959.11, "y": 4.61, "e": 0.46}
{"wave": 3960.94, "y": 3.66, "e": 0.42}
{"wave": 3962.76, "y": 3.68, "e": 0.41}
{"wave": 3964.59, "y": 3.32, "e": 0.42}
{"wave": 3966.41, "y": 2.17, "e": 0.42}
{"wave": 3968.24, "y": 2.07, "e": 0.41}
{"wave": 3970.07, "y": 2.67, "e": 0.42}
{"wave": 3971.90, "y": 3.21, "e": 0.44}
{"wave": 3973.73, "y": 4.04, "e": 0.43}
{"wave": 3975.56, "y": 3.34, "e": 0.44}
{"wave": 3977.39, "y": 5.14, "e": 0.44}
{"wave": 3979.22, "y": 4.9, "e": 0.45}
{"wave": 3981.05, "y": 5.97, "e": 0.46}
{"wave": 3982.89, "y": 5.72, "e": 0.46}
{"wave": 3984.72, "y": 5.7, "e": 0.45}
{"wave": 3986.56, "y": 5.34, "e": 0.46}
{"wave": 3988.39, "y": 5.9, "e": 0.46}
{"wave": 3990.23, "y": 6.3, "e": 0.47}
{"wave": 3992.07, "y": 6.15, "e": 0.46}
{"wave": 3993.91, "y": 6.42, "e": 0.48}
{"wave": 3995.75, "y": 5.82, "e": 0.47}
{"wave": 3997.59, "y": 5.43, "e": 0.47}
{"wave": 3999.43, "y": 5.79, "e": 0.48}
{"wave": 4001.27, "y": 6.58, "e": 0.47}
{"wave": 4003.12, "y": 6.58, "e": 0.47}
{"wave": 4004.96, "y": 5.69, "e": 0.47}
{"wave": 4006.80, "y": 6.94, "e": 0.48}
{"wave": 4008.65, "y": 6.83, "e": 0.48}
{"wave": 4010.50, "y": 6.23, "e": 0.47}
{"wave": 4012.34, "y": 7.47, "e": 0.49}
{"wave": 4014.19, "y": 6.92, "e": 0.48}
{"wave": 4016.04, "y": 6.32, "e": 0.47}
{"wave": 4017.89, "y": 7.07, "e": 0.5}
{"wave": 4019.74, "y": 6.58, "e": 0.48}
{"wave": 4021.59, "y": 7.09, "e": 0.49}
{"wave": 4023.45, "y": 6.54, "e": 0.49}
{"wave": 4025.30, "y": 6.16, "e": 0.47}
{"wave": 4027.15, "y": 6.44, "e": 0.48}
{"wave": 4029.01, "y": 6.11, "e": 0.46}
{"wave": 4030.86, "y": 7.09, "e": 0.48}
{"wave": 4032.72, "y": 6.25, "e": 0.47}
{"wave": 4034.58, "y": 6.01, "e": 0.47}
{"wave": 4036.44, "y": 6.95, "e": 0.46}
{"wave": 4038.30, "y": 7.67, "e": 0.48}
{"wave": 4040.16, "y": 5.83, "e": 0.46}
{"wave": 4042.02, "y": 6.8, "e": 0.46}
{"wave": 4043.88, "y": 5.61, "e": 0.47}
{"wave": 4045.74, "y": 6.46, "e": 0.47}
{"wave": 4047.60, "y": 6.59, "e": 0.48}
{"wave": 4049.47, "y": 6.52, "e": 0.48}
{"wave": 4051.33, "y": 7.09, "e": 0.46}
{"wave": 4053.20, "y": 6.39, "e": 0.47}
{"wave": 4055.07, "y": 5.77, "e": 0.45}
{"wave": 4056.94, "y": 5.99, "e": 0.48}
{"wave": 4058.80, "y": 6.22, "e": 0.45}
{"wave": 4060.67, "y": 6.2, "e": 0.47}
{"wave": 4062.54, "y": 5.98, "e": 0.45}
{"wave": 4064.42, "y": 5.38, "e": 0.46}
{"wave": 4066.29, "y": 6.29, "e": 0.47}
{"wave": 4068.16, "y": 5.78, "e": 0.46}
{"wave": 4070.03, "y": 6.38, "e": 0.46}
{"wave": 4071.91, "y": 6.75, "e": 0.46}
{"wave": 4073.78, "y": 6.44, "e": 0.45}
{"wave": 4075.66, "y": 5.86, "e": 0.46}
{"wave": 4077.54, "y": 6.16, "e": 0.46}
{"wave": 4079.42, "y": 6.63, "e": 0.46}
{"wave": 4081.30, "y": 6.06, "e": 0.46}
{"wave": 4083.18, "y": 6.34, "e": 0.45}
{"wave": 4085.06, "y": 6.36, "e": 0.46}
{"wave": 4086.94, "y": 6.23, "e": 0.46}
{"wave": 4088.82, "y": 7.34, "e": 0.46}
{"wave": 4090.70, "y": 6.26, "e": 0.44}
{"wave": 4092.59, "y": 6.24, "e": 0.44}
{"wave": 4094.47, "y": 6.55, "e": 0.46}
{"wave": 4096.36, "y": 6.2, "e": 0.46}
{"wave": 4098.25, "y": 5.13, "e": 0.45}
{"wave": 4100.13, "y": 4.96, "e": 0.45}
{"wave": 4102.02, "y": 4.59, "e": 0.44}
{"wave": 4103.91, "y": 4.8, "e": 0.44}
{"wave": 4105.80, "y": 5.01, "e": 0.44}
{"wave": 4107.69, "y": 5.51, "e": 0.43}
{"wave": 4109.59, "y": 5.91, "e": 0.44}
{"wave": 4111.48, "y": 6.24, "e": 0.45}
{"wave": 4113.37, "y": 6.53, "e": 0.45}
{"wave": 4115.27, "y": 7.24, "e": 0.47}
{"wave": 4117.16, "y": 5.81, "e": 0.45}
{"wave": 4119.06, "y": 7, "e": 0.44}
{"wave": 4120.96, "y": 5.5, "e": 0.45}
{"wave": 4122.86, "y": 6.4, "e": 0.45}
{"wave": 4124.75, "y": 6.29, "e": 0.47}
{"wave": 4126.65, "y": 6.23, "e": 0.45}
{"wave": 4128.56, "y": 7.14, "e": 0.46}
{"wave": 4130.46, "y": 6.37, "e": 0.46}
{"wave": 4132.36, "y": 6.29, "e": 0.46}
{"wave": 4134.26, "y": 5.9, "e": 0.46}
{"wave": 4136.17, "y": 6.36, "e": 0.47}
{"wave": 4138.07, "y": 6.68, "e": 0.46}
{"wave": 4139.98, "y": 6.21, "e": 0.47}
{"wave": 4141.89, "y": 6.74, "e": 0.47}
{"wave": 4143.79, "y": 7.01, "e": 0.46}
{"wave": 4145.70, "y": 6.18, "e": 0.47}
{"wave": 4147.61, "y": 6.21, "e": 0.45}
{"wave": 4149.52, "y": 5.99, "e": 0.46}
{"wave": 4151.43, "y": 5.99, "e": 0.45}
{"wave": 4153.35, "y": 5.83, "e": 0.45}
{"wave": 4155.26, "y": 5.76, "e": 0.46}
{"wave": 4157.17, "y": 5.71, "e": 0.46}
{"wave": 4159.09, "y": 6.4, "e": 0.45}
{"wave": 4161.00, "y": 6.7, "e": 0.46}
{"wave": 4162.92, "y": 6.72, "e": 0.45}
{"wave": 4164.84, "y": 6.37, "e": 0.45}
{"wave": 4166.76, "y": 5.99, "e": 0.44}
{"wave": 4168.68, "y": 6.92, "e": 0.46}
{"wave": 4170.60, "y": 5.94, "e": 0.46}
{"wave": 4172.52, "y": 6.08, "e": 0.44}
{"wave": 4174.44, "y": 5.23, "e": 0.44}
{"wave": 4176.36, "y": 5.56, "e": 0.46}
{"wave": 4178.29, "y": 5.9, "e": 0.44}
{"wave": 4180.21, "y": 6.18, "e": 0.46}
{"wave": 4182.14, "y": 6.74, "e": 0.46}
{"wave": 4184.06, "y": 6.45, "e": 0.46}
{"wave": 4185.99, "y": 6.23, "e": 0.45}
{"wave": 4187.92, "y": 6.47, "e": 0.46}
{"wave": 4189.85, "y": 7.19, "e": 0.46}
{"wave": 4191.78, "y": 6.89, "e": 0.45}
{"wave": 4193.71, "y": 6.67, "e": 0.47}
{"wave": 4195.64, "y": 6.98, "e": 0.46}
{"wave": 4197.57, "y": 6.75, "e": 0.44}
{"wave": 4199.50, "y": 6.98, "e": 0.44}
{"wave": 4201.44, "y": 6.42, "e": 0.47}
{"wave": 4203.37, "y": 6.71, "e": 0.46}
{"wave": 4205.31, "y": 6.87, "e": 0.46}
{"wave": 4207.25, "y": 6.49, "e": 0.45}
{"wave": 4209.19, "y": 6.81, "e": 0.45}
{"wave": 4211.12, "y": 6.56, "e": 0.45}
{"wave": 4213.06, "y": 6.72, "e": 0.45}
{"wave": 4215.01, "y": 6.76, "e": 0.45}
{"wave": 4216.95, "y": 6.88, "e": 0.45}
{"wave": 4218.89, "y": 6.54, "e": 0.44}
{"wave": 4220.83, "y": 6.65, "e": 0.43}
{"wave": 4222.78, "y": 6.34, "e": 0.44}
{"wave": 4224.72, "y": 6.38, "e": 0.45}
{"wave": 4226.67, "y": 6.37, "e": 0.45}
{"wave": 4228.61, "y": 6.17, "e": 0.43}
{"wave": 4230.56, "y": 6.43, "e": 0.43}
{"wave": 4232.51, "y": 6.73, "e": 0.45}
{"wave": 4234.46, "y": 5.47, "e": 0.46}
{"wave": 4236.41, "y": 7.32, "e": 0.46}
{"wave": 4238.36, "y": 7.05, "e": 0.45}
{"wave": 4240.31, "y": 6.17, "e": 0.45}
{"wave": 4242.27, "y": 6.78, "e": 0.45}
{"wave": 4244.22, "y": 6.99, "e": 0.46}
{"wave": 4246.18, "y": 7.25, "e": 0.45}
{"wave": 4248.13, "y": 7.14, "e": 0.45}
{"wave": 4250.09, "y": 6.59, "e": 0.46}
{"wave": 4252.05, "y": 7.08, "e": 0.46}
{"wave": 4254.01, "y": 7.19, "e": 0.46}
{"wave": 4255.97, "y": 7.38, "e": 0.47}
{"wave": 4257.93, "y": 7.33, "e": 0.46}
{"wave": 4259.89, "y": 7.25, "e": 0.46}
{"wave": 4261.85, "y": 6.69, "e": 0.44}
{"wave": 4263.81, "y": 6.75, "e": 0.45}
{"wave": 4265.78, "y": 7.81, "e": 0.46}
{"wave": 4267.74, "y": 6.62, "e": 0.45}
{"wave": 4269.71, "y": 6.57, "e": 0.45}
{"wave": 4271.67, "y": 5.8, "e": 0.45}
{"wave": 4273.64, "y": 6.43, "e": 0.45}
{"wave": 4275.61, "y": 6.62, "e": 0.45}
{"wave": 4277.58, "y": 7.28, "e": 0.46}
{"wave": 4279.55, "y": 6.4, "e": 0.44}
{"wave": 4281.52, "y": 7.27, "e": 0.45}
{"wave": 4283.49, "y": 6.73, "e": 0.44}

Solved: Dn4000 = 1.62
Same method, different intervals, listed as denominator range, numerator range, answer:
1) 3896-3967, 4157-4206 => 1.67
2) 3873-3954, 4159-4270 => 1.79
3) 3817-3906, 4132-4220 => 1.94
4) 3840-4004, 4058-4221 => 1.58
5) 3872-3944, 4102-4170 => 1.65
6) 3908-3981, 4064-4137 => 1.58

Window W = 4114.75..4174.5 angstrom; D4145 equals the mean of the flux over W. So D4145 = 6.3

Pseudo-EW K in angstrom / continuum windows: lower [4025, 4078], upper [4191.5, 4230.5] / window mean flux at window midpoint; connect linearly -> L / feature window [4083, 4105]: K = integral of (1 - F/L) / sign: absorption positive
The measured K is 1.74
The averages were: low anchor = 6.32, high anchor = 6.64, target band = 5.9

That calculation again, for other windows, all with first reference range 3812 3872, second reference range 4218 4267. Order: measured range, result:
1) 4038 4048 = -2.2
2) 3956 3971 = 4.1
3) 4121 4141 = -1.4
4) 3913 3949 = 2.0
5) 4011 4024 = -4.5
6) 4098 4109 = 1.4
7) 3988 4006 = -4.2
